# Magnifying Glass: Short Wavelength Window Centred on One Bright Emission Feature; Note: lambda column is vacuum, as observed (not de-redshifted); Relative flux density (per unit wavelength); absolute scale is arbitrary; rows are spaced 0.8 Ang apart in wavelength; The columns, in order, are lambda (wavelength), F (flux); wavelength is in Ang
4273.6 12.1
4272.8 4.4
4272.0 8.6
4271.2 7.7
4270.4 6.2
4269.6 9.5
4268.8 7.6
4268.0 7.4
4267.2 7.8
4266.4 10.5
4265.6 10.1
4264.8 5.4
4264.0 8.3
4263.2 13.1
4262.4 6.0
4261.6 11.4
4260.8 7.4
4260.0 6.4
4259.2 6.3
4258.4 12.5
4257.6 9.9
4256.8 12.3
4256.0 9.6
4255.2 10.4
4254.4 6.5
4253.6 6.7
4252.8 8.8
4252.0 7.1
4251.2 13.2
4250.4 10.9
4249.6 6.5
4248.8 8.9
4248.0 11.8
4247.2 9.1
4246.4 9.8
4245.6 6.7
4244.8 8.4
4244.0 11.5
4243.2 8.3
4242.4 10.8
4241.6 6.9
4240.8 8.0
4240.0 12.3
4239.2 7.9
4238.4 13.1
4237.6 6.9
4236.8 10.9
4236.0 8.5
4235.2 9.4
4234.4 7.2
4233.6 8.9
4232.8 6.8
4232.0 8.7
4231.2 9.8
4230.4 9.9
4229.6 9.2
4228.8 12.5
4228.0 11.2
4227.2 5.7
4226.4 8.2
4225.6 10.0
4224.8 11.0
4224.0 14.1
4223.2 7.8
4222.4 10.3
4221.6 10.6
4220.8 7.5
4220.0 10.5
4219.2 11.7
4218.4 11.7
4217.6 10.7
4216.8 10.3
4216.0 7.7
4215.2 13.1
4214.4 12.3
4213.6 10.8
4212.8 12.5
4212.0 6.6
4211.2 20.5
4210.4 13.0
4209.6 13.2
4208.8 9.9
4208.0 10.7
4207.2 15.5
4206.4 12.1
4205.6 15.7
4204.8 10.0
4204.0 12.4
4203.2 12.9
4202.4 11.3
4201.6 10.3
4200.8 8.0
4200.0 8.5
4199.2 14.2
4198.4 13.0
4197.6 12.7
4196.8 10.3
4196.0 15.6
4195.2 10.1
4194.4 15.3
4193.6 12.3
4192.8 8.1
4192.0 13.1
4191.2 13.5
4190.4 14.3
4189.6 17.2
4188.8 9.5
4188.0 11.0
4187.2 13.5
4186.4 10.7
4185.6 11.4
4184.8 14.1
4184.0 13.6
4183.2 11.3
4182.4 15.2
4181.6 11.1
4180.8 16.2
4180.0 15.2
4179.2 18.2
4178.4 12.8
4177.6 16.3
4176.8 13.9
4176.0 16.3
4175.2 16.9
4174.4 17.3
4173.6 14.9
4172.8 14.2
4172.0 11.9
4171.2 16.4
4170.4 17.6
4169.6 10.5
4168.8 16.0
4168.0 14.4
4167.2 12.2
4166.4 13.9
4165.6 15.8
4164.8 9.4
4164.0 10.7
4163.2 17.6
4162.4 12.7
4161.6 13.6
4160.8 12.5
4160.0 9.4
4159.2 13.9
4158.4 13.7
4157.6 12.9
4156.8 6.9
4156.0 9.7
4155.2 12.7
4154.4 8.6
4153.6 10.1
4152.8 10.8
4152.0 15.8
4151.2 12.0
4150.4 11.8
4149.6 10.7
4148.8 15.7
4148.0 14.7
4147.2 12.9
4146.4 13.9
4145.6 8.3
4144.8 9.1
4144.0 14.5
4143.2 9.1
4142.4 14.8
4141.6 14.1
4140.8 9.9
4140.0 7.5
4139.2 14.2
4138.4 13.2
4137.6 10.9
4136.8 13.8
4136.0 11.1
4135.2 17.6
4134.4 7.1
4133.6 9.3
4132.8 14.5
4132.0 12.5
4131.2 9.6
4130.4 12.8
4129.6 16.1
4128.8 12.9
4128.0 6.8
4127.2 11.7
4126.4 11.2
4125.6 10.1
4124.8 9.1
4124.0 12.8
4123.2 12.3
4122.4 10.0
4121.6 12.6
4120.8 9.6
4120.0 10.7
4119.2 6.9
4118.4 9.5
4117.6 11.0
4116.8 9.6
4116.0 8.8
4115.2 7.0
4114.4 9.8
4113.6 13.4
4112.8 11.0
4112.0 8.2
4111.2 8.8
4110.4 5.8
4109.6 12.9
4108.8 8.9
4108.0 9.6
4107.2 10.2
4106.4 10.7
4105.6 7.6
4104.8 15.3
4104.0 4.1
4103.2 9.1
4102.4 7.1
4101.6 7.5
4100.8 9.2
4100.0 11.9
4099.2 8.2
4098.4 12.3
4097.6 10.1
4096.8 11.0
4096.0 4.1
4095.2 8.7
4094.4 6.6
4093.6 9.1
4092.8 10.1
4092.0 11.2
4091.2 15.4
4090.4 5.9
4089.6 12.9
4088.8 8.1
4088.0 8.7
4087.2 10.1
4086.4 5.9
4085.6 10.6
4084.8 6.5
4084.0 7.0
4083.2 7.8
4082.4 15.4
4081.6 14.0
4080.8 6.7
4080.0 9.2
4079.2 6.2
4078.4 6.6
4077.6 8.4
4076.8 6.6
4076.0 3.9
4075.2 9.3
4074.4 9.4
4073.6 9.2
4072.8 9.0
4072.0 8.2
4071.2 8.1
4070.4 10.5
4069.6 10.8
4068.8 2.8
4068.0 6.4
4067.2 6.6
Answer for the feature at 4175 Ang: C III] 1909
